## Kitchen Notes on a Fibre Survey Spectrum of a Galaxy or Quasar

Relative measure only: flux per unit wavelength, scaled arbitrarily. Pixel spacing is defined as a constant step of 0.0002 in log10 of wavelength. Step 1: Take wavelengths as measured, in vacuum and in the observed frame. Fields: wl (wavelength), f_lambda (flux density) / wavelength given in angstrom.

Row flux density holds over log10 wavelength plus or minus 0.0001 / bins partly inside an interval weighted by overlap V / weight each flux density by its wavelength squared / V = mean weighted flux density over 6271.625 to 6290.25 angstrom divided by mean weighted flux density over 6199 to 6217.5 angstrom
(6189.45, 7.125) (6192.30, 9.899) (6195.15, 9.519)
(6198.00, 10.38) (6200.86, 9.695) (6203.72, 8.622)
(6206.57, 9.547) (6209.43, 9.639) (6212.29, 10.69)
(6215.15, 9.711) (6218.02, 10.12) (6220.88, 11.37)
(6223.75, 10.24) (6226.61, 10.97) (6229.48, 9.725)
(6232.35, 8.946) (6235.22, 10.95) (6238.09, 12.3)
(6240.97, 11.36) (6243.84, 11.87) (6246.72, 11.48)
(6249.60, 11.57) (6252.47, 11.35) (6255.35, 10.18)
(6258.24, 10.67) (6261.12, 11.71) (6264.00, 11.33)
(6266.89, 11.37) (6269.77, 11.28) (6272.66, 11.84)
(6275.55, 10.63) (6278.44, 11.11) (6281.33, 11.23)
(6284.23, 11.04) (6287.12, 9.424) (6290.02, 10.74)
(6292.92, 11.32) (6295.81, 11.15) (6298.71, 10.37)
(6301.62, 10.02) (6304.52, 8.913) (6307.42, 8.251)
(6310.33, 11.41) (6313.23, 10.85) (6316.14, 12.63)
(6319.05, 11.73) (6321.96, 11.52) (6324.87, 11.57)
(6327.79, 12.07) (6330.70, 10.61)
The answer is 1.15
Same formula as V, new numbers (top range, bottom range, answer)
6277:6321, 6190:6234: 1.11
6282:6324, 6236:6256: 0.95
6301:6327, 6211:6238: 1.07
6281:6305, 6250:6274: 0.94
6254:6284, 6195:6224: 1.14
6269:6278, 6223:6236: 1.12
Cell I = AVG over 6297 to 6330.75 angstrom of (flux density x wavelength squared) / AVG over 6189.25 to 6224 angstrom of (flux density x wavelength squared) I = 1.14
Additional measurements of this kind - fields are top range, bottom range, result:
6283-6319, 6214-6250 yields 1.00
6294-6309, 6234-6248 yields 0.86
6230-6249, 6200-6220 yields 1.15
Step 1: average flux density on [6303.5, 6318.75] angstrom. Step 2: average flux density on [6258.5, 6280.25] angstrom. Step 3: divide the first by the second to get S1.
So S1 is 0.93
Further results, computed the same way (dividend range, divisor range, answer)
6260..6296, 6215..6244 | 1.04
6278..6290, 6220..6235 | 1.04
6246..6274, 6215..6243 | 1.06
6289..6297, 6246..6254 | 0.97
